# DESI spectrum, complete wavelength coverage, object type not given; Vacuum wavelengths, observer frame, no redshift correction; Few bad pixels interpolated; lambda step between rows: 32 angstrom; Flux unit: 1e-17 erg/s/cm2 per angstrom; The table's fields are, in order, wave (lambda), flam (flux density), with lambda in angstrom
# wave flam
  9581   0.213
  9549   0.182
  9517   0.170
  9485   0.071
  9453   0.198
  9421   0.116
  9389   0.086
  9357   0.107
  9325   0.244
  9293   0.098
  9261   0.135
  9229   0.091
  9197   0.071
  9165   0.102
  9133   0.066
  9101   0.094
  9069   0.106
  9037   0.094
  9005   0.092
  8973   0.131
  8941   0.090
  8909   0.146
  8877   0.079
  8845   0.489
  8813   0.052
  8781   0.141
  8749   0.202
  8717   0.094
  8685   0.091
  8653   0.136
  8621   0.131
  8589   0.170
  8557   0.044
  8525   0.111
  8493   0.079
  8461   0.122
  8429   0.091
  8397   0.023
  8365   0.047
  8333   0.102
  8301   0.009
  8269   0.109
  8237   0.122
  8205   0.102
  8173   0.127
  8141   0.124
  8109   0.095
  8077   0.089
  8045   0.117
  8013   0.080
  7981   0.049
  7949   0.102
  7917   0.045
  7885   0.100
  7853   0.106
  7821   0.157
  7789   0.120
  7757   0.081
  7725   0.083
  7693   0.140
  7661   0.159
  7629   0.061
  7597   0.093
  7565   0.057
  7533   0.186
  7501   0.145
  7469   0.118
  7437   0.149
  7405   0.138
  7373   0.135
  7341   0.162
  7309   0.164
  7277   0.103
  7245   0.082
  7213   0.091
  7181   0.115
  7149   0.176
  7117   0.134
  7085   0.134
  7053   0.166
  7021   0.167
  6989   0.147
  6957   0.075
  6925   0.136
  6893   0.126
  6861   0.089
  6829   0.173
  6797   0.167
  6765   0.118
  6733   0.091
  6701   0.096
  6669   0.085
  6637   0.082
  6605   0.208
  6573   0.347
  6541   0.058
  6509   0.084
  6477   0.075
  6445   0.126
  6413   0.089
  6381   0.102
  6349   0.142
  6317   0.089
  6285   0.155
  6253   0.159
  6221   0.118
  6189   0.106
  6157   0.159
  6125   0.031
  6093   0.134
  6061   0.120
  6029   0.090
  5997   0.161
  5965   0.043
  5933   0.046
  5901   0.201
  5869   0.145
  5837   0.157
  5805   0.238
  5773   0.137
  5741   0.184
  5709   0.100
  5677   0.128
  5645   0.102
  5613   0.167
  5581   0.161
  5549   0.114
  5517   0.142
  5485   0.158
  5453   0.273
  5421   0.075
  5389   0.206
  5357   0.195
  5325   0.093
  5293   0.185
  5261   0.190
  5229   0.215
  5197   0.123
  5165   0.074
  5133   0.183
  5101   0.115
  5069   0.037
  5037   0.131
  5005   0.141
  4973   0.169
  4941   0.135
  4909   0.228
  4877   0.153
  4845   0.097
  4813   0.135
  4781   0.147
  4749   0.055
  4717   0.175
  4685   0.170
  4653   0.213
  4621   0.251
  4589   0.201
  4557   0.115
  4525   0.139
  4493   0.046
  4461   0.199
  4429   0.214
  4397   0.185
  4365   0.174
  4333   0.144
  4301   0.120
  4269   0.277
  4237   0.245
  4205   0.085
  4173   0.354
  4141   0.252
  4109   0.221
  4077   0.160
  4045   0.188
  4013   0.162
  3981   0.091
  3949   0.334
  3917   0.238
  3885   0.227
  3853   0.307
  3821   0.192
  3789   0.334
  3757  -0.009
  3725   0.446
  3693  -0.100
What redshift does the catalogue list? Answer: 0.77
